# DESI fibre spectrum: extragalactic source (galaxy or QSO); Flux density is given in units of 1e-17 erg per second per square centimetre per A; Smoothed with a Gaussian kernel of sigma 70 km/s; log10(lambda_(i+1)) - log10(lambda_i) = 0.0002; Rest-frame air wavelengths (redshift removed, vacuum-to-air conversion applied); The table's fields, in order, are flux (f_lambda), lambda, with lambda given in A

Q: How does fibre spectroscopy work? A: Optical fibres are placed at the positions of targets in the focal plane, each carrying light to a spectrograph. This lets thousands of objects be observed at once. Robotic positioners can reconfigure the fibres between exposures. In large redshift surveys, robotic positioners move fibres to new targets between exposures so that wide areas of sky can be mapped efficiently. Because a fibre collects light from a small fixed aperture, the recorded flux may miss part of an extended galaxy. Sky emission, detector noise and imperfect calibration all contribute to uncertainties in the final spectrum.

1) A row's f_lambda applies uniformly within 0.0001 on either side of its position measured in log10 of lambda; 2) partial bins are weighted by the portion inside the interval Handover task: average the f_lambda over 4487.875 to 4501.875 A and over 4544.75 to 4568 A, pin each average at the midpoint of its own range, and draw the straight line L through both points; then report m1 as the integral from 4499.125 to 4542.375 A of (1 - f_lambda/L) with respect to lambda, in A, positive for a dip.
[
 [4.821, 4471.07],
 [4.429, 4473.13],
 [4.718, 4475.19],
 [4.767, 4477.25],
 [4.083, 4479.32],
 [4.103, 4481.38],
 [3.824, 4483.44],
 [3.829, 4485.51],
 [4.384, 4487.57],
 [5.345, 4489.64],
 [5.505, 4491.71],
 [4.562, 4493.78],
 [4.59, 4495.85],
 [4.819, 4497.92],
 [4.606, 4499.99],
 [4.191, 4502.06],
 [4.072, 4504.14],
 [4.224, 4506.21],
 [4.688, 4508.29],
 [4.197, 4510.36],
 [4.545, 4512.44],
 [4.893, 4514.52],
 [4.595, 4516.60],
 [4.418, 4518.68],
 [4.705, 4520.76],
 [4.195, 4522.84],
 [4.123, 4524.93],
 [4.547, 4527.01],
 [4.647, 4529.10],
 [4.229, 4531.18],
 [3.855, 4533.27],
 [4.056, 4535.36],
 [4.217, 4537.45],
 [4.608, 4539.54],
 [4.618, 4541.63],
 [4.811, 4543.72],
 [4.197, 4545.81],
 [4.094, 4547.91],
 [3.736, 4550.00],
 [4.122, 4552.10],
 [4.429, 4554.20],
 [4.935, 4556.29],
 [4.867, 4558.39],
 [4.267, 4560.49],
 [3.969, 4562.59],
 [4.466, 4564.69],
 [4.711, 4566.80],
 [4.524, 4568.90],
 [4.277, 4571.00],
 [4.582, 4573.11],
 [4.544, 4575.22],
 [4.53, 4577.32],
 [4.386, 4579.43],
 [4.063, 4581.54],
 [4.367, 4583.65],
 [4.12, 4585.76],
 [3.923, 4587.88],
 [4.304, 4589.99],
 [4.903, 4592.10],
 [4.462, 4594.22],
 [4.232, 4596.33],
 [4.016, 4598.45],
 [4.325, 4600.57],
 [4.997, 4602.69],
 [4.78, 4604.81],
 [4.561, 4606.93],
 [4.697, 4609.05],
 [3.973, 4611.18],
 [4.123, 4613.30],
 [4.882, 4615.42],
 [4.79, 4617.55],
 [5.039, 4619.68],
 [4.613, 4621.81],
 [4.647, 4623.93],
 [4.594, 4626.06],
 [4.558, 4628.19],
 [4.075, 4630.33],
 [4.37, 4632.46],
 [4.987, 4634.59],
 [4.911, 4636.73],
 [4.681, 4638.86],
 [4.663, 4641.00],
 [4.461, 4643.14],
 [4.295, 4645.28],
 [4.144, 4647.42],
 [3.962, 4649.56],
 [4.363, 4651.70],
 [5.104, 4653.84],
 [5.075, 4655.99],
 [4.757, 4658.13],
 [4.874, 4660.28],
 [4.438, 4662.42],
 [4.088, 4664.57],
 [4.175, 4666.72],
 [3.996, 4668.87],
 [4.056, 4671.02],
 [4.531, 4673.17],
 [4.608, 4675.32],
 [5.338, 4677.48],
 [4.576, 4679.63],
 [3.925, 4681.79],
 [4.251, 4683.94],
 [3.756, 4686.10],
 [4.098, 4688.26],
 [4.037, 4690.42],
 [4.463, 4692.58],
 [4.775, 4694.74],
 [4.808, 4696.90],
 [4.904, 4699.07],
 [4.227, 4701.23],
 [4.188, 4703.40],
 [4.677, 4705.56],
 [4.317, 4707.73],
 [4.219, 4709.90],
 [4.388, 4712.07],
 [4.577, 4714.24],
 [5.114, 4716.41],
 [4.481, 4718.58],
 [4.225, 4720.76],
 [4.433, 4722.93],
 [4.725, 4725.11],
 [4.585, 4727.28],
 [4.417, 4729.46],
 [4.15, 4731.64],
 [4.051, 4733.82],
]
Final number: 2.2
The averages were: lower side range 4.83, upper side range 4.35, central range 4.39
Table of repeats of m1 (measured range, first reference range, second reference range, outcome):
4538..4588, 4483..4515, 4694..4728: 1.5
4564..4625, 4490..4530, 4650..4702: 0.3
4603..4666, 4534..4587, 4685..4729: -2.3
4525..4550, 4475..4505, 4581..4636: 0.9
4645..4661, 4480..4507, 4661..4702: -0.7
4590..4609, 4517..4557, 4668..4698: -0.8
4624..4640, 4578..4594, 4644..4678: -0.7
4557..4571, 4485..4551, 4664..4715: -0.1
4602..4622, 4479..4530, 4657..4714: -0.9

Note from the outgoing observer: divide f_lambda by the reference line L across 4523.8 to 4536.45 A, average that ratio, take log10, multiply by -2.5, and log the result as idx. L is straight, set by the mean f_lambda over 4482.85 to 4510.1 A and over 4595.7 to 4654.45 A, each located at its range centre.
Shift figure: 0.07 mag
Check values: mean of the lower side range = 4.51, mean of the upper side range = 4.53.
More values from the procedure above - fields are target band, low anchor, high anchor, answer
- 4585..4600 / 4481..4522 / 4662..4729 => 0.05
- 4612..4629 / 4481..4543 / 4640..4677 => -0.05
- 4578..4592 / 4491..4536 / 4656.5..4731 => 0.05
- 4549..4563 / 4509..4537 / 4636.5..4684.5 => 0.01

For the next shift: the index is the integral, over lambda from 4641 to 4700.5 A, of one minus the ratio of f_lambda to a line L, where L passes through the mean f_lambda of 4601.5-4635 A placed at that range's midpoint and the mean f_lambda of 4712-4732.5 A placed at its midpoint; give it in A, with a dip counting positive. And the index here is 1.5 A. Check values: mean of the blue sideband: 4.6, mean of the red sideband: 4.52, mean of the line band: 4.44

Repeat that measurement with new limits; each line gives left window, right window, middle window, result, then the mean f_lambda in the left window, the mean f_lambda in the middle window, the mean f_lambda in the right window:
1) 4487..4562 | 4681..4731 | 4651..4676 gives -0.4 A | 4.47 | 4.51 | 4.42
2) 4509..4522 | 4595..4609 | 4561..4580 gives 0.3 A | 4.56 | 4.44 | 4.5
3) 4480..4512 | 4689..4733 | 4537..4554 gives 0.6 A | 4.46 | 4.31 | 4.48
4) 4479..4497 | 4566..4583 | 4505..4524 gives -0.1 A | 4.49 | 4.49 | 4.45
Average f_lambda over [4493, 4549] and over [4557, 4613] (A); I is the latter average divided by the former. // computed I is 1.0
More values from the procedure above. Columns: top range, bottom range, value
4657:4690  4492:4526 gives 0.97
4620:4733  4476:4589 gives 1.02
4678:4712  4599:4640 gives 0.95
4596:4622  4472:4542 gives 1.02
